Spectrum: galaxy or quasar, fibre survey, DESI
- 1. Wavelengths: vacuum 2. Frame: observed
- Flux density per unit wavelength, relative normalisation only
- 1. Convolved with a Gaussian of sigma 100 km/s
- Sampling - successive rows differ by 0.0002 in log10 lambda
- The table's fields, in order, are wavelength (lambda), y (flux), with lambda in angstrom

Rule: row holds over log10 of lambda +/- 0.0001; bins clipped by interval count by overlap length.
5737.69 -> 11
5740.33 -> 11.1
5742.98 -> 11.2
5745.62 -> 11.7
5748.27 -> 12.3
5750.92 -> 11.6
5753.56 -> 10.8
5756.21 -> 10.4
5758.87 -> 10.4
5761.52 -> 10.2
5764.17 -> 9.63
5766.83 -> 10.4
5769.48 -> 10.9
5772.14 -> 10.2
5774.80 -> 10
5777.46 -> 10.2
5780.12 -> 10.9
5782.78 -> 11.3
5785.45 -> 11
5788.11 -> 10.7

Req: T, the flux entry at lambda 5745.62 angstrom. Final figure 11.7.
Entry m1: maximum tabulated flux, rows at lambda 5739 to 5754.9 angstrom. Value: 12.3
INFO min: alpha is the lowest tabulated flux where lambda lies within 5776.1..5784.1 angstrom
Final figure 10.2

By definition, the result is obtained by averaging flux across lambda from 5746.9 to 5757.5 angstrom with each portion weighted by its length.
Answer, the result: 11.3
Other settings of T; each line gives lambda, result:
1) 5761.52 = 10.2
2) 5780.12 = 10.9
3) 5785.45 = 11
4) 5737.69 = 11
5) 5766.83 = 10.4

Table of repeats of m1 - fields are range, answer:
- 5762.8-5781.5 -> 10.9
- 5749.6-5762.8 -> 11.6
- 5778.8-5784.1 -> 11.3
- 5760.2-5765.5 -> 10.2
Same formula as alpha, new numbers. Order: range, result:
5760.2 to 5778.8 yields 9.63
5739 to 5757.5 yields 10.4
